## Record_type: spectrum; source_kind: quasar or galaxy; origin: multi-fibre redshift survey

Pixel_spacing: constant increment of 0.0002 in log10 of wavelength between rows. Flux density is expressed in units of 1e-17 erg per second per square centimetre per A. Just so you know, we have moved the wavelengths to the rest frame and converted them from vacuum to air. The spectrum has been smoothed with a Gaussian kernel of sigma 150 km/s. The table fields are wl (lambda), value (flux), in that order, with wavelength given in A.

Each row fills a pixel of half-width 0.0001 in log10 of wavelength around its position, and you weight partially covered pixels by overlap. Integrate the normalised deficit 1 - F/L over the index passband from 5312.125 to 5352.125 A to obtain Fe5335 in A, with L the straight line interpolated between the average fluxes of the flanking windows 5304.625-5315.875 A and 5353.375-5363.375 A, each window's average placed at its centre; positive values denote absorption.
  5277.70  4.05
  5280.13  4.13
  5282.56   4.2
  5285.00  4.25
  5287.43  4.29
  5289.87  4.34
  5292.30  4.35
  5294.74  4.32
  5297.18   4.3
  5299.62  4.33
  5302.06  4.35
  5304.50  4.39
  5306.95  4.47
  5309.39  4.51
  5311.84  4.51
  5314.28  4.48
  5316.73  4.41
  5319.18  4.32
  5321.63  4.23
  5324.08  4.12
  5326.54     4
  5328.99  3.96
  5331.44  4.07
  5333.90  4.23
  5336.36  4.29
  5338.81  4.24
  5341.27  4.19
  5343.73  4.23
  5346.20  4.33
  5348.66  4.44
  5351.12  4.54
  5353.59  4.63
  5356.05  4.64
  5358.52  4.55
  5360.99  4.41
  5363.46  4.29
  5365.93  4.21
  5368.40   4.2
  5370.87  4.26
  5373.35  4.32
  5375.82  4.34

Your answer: 2.1 A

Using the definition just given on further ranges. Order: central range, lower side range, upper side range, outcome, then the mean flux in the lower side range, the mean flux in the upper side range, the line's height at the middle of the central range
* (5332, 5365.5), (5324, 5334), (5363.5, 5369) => -1.9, 4.05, 4.23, 4.14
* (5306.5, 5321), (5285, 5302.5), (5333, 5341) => -0.5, 4.32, 4.25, 4.29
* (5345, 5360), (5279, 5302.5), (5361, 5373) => -0.9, 4.28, 4.26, 4.27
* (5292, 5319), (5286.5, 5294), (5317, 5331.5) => -1.0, 4.33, 4.14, 4.24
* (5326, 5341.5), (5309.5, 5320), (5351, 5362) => 1.2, 4.44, 4.56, 4.49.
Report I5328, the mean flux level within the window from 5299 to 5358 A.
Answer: 4.33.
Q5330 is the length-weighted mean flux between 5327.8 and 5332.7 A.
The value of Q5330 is 4.02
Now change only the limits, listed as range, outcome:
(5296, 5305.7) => 4.34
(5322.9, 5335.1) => 4.07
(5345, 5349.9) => 4.39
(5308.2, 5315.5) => 4.5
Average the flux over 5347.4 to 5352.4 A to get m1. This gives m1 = 4.49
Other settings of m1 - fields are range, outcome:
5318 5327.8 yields 4.16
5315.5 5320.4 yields 4.36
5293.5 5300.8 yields 4.31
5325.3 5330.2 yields 3.98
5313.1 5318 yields 4.44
